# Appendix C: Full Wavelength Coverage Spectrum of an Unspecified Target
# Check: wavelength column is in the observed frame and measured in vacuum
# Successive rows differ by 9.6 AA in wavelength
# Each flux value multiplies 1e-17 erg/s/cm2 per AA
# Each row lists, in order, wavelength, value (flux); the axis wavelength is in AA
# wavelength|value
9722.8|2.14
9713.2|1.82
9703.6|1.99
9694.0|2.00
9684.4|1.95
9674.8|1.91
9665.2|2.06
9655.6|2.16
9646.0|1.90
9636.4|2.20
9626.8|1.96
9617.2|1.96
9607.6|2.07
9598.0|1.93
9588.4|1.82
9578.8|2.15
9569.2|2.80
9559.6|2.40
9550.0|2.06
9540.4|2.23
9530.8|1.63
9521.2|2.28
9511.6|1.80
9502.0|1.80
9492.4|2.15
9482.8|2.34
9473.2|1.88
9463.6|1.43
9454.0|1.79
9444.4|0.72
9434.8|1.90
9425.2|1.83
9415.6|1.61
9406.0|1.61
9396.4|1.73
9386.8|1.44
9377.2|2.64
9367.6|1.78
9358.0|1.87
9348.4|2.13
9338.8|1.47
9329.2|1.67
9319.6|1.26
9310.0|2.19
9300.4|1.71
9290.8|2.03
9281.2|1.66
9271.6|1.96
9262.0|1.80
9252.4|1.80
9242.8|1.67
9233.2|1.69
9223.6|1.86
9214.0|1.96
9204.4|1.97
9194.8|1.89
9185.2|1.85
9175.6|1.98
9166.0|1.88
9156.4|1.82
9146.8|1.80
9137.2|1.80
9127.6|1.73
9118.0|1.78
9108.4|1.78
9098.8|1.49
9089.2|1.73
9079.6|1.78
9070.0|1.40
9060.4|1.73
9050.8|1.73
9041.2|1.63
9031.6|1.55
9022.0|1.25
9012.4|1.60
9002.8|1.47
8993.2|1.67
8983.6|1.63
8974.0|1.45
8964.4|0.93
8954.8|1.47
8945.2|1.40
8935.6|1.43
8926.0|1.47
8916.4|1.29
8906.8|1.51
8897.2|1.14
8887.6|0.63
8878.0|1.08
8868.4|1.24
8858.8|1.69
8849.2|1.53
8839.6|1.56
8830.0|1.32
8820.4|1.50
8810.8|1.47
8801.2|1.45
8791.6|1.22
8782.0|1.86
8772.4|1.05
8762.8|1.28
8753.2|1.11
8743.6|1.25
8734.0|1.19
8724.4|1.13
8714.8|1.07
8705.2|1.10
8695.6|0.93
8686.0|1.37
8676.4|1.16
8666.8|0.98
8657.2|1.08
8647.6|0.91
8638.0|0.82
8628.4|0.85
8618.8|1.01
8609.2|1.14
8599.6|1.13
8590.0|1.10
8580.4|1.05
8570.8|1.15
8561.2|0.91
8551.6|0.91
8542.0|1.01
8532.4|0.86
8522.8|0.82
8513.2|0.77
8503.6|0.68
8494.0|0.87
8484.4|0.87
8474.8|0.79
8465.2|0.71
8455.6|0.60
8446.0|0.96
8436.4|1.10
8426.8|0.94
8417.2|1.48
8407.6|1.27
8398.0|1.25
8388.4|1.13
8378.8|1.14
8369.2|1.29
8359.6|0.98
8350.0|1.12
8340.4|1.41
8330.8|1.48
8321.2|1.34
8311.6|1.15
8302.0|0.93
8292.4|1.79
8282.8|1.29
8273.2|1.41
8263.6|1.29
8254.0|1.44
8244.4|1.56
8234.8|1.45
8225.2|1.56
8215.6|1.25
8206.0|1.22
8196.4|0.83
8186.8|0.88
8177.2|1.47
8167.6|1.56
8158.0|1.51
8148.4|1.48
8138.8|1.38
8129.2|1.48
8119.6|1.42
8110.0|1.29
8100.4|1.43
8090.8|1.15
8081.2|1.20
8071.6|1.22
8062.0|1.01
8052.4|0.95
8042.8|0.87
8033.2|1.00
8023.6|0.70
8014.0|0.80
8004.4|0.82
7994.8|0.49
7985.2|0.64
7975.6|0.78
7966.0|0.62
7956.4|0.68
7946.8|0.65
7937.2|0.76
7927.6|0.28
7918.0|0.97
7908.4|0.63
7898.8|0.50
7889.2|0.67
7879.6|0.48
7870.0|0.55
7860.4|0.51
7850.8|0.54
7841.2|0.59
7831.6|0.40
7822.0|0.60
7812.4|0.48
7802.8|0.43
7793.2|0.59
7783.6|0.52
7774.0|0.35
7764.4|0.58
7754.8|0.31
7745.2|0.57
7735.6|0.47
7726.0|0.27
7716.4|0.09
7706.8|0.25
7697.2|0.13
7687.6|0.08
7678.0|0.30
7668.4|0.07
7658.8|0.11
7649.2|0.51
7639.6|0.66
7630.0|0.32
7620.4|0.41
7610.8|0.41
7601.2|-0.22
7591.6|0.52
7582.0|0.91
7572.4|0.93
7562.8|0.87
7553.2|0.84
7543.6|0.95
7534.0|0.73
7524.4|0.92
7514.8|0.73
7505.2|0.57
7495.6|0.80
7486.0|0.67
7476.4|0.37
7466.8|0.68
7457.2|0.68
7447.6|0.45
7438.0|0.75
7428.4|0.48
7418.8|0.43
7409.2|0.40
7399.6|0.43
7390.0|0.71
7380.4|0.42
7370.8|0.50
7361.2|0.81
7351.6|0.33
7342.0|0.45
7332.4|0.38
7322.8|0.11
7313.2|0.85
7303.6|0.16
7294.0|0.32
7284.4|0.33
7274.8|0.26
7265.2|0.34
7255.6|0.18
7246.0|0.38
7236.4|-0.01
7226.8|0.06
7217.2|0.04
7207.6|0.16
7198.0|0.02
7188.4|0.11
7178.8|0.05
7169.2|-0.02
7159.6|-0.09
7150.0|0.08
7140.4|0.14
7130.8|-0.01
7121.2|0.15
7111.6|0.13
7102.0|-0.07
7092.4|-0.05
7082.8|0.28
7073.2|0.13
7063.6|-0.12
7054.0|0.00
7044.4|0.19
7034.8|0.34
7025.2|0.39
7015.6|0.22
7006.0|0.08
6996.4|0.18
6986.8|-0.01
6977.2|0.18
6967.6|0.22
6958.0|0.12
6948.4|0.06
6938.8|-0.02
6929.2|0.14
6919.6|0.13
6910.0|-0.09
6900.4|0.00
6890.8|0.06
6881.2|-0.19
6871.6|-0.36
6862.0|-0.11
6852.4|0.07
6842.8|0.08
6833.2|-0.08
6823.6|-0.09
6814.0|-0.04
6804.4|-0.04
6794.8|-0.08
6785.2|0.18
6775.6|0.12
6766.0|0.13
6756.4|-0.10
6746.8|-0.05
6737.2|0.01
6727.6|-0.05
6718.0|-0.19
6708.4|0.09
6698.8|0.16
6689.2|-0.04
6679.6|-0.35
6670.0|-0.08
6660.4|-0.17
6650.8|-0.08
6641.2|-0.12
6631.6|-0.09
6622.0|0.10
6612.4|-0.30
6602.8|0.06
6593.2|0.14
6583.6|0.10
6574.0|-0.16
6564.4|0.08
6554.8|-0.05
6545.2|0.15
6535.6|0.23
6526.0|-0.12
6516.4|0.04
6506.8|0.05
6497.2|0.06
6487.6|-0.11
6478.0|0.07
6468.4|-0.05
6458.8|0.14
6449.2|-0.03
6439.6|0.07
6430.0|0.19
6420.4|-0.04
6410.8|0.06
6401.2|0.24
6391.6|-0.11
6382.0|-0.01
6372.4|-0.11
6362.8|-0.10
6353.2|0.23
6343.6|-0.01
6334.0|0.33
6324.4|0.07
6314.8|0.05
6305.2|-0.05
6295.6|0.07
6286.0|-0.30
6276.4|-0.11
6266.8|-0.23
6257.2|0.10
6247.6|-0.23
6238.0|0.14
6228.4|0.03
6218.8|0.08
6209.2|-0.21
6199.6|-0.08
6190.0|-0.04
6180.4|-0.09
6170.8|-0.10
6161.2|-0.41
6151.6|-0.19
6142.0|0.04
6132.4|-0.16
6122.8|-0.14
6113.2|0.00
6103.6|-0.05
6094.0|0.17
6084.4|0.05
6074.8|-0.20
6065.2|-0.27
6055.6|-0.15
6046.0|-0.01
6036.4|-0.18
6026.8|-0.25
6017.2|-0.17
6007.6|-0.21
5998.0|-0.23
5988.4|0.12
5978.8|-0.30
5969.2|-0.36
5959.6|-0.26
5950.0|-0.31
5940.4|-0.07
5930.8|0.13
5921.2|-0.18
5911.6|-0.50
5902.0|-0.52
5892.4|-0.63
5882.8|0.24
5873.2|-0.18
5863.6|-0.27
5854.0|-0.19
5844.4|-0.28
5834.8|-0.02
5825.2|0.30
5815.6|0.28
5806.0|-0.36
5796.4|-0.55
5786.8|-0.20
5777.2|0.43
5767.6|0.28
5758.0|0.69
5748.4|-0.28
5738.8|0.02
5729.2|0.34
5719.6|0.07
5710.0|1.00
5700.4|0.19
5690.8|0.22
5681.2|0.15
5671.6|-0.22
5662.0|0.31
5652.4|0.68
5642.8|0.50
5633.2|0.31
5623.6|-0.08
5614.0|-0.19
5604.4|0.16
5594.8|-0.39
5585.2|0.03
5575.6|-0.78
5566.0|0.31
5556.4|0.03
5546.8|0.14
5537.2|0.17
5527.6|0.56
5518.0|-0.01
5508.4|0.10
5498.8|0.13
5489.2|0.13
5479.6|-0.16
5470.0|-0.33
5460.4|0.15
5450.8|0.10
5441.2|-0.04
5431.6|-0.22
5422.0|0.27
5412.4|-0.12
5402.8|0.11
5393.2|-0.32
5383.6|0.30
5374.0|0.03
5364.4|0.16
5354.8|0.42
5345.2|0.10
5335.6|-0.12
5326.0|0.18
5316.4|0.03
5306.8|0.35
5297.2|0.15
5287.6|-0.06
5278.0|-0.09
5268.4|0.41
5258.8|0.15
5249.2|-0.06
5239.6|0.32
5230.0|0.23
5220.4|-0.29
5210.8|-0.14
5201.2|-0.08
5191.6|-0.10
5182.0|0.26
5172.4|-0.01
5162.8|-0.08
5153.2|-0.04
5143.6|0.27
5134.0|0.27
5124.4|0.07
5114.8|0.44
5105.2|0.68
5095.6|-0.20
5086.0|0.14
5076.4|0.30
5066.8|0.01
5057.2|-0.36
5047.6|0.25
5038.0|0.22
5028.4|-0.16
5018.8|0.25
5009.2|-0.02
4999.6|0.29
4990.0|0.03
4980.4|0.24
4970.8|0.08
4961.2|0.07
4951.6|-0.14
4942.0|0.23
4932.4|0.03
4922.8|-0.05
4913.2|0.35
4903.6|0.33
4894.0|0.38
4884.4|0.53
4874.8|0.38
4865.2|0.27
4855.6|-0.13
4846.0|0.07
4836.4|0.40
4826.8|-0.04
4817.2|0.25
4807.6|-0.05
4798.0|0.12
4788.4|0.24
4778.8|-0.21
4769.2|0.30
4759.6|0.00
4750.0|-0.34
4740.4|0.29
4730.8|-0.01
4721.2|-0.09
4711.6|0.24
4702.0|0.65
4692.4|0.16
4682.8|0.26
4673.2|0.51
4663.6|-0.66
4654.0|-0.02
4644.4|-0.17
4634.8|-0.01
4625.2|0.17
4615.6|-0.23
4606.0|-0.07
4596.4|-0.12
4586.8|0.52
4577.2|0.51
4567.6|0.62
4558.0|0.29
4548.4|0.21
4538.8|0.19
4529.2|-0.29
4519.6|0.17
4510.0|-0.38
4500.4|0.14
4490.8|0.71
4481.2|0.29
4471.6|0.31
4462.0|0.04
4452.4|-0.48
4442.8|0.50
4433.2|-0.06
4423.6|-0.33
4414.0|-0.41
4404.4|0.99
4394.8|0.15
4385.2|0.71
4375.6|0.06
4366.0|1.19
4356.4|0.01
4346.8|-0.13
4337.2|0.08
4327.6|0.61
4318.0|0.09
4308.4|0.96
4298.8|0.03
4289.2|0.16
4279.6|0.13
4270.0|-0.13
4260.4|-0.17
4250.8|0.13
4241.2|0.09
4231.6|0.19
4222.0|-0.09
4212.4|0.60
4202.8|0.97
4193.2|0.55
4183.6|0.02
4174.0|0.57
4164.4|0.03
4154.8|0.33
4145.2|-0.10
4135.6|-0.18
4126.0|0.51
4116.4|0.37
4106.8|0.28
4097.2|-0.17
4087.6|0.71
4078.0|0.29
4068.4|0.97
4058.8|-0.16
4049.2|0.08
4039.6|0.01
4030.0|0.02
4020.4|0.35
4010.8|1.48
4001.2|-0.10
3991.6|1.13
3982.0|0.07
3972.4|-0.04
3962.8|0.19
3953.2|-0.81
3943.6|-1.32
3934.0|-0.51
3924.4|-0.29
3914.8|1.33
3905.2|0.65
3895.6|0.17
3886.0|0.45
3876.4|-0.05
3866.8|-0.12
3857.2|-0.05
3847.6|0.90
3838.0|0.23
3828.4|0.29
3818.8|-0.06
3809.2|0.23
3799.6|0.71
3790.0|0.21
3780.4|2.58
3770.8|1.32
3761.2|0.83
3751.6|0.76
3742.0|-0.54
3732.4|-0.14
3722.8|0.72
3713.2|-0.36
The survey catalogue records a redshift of 0.00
